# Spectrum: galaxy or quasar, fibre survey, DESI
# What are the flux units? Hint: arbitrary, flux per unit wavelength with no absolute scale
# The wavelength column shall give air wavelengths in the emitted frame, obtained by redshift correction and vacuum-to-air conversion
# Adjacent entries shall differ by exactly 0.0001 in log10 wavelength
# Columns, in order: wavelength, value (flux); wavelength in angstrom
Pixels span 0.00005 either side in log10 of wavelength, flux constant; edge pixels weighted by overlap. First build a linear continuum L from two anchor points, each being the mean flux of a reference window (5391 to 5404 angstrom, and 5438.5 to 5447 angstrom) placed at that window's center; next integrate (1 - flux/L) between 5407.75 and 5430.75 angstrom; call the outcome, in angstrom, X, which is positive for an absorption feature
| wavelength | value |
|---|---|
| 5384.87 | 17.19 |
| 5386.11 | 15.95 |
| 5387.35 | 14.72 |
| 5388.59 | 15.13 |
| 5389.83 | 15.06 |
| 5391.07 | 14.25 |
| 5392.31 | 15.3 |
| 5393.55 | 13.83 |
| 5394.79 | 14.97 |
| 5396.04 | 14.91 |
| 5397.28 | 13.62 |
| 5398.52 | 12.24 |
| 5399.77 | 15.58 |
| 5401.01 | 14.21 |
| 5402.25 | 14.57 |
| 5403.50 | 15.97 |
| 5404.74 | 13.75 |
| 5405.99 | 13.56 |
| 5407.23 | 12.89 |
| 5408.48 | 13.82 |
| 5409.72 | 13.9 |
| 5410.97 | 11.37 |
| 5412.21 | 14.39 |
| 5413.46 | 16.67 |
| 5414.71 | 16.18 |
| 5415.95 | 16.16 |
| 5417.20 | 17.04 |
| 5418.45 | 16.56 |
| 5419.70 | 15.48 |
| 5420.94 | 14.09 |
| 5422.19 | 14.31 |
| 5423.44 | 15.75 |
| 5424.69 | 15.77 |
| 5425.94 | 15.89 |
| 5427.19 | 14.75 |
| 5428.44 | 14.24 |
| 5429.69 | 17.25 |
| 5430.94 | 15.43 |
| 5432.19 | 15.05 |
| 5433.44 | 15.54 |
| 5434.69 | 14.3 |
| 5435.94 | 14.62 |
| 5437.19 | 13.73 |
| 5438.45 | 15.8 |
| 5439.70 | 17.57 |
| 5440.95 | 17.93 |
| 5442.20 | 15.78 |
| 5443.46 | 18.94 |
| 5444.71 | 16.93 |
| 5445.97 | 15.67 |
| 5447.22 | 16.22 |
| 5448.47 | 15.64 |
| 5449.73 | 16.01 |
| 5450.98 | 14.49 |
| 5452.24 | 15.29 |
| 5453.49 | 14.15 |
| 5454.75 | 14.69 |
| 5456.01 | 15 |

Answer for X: 0.7 angstrom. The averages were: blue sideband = 14.5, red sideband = 17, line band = 15.2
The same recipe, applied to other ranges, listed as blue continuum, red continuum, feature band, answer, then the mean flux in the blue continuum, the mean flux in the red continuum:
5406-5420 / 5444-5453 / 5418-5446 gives -0.6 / 14.9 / 15.8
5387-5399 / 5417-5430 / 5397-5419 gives 0.5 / 14.4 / 15.5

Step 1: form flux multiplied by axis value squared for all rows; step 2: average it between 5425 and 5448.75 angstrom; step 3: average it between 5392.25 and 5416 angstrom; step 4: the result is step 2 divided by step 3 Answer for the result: 1.1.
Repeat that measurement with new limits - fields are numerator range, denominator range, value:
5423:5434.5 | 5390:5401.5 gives 1.09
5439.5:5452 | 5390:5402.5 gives 1.17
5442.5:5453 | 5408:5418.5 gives 1.08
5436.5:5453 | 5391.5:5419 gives 1.12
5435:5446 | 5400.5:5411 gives 1.19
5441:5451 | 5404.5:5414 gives 1.21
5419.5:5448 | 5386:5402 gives 1.09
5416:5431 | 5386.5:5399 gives 1.09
